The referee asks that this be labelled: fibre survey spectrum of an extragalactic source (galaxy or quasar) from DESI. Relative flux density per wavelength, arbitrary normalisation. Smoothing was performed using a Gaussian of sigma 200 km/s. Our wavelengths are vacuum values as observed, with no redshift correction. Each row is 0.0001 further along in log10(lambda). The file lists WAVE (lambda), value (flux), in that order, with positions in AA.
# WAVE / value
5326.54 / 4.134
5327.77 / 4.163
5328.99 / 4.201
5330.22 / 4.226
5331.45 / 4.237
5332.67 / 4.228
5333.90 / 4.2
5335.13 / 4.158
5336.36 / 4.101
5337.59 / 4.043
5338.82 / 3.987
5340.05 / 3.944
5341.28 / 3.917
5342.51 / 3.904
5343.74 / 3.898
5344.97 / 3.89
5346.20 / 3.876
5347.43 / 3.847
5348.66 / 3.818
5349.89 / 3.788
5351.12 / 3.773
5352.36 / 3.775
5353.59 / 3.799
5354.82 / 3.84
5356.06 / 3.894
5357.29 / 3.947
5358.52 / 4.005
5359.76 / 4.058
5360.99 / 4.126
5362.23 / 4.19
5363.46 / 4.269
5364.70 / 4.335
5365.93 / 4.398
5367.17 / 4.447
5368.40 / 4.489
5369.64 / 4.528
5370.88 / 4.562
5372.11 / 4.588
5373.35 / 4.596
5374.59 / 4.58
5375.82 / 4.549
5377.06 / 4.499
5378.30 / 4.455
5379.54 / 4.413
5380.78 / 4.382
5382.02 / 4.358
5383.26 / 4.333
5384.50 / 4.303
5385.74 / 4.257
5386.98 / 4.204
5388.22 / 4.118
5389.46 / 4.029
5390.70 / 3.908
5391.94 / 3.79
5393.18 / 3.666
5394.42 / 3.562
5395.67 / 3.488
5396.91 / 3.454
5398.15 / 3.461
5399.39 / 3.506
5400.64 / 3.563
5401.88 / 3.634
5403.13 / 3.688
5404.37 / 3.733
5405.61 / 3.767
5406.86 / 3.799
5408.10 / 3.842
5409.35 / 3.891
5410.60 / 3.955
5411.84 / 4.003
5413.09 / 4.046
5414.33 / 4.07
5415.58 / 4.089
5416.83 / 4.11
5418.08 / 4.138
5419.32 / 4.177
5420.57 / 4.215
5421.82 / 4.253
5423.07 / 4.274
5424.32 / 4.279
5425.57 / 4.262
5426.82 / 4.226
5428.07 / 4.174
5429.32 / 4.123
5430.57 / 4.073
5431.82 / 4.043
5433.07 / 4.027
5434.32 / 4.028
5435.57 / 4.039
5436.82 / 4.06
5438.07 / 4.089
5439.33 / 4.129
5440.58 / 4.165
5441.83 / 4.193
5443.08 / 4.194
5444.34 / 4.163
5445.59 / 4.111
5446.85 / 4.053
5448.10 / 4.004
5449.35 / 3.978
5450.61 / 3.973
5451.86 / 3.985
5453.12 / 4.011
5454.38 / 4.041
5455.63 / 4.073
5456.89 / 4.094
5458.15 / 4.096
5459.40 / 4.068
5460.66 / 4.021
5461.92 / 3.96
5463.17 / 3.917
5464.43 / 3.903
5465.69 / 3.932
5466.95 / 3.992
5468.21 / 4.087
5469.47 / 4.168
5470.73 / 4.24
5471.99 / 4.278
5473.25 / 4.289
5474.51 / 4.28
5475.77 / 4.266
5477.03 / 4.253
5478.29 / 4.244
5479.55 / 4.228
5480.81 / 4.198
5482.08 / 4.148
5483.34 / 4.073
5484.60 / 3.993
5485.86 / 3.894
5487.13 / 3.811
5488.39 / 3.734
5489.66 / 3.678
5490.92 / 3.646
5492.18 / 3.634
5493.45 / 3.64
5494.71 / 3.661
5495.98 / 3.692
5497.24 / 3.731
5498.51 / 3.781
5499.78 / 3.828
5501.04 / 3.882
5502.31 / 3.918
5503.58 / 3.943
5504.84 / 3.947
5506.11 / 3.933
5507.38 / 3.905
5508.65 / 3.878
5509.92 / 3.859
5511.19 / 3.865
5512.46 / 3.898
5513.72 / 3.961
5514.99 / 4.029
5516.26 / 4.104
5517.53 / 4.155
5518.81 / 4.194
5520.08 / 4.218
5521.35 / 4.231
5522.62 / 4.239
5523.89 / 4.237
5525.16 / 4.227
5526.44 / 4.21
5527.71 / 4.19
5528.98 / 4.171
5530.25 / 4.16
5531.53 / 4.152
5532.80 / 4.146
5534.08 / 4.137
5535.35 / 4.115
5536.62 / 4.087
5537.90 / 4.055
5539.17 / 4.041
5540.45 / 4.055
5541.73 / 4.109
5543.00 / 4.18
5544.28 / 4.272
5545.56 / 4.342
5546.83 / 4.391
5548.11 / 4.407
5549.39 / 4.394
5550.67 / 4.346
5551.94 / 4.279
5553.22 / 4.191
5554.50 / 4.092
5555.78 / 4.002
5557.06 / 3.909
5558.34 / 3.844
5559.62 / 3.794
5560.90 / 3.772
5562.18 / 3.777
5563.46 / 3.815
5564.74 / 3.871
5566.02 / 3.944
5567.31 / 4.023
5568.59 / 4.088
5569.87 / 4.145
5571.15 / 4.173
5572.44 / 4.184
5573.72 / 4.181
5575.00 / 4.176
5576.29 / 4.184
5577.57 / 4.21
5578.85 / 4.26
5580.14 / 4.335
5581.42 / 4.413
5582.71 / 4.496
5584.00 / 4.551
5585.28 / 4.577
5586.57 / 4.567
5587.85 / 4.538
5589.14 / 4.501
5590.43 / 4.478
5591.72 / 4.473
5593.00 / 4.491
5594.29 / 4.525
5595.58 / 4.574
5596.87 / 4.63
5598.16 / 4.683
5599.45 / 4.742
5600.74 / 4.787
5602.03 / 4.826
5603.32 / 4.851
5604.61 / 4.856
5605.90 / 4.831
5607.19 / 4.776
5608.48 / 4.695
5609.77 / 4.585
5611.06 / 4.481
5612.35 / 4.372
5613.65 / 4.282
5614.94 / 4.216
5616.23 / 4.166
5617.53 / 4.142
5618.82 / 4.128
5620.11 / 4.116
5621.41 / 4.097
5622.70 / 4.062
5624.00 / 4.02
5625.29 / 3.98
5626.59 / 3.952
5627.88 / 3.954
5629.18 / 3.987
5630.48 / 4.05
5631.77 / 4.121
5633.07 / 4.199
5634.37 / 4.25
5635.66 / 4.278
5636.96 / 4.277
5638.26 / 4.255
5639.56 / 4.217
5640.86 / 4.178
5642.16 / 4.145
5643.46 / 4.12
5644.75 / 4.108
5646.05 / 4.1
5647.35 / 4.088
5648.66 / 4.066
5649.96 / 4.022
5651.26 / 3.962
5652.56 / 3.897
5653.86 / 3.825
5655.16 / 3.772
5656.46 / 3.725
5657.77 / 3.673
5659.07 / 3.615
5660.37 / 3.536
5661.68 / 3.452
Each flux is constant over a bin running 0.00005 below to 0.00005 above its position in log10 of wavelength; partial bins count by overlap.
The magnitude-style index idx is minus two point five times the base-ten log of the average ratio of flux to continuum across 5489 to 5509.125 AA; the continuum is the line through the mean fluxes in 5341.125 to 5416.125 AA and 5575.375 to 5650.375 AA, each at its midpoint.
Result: 0.109 mag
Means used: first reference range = 4.03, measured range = 3.79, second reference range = 4.34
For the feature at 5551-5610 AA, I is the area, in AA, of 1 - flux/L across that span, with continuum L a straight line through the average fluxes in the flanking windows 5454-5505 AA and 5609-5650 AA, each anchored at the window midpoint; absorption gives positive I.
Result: -3.4 AA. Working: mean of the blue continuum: 3.98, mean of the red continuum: 4.16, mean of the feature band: 4.34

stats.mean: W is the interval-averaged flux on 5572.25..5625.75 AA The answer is 4.43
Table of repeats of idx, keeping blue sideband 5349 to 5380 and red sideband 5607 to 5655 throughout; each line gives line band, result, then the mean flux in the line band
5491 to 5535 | 0.053 mag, 3.99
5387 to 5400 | 0.137 mag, 3.72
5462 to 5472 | 0.041 mag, 4.05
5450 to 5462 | 0.045 mag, 4.03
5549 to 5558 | 0.006 mag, 4.16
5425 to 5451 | 0.029 mag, 4.1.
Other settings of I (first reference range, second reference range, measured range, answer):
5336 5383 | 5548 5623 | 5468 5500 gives 2.01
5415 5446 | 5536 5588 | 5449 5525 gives 2.85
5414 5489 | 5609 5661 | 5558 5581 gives 0.20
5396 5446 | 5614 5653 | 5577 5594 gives -1.55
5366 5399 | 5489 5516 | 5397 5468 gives 0.51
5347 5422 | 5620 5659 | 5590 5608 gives -2.84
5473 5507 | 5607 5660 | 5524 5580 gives -1.55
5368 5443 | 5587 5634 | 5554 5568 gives 1.38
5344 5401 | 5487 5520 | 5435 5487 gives -2.08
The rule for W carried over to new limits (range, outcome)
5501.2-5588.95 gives 4.13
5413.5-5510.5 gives 4.03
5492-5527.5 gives 3.96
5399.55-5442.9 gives 4.03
